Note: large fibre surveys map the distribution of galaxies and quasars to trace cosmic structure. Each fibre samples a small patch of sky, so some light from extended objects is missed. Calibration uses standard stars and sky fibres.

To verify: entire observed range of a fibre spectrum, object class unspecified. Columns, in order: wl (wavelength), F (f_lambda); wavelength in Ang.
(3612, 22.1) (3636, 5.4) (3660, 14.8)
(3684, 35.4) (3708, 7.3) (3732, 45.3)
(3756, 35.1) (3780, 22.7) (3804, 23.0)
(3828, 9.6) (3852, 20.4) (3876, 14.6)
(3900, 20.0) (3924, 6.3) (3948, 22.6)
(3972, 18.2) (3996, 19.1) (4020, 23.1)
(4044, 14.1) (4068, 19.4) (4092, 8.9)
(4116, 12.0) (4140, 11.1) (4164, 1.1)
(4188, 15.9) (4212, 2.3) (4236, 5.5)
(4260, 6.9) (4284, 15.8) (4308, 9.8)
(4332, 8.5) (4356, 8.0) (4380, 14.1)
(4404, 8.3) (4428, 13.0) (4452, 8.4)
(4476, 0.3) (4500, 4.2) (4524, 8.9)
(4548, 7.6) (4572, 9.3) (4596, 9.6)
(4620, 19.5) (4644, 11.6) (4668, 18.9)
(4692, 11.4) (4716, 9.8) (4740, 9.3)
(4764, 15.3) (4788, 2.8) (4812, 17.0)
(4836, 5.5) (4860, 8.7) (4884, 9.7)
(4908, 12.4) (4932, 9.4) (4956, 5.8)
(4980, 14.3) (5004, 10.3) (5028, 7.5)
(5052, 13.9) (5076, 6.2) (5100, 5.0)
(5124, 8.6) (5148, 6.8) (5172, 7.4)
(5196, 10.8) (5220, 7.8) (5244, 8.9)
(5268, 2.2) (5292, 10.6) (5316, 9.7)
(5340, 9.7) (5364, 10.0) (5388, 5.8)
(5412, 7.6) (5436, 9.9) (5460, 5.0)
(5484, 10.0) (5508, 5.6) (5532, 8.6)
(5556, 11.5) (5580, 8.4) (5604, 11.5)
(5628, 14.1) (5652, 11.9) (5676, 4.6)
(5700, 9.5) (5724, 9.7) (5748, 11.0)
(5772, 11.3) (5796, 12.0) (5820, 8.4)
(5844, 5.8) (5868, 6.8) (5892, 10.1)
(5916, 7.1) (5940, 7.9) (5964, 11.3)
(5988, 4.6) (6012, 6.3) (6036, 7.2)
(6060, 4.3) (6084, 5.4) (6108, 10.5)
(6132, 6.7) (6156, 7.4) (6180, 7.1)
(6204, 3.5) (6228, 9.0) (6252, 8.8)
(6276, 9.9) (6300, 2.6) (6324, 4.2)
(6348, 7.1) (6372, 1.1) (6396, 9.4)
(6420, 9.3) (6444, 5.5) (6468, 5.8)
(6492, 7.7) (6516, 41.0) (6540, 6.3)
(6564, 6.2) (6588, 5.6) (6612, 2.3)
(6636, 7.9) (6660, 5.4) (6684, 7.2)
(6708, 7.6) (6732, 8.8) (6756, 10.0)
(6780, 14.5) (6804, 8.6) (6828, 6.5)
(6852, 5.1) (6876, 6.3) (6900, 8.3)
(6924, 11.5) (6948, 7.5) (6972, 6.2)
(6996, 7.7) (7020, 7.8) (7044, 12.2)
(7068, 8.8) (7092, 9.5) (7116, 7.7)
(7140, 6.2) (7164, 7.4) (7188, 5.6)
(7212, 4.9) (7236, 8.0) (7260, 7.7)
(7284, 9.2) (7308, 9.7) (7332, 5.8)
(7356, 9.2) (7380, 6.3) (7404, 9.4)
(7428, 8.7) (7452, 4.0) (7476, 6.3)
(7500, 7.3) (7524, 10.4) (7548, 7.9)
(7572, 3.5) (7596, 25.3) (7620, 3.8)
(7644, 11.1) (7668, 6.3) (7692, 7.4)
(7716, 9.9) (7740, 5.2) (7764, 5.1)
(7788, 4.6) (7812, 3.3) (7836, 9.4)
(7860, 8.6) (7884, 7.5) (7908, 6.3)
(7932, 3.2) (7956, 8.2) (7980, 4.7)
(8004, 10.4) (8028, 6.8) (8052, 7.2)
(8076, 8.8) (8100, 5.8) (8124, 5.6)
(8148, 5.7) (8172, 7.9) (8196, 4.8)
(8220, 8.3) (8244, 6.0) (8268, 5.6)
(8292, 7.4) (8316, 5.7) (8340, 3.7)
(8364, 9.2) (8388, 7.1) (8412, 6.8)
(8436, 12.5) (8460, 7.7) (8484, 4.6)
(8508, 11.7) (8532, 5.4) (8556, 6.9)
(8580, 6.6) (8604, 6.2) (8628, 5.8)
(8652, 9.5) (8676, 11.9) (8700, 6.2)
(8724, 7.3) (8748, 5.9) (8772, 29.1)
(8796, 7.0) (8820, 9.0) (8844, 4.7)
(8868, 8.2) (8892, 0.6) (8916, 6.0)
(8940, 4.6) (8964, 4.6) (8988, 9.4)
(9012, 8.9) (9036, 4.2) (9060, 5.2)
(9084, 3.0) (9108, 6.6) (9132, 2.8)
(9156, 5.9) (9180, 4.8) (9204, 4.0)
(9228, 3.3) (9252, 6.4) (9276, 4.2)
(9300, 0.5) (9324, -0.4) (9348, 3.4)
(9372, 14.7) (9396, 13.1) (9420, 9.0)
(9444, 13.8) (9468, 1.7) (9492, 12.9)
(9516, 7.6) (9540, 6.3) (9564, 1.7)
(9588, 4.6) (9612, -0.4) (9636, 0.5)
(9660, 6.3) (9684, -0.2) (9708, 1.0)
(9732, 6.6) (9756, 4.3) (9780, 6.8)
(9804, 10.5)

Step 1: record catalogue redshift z 0.749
